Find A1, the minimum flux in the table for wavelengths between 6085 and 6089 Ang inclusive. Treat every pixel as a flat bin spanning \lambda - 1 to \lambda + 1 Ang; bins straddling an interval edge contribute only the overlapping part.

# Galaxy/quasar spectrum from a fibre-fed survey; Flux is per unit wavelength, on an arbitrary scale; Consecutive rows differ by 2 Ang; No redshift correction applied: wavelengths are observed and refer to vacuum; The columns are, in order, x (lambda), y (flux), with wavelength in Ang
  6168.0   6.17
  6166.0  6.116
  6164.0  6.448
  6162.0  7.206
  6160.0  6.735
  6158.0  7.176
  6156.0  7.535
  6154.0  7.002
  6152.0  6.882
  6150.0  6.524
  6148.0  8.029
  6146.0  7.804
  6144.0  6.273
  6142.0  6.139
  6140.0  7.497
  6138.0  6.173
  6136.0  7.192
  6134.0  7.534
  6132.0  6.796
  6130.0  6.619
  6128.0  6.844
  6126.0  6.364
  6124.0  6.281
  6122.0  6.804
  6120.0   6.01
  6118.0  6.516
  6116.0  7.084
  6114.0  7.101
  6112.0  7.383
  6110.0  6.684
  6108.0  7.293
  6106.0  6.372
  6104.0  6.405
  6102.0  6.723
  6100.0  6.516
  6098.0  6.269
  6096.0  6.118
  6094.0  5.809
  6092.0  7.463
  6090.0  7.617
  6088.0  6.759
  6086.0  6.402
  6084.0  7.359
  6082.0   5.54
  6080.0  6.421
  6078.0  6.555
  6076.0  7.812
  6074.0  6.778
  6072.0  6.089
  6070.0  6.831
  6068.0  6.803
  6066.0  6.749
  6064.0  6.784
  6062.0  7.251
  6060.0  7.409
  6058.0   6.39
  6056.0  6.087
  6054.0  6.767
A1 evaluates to 6.402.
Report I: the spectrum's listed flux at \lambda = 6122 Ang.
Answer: 6.804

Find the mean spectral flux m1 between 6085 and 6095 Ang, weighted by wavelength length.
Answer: 6.81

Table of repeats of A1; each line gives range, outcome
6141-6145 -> 6.139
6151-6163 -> 6.735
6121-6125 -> 6.281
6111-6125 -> 6.01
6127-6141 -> 6.173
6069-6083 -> 5.54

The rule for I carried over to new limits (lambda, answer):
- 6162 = 7.206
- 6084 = 7.359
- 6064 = 6.784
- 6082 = 5.54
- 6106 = 6.372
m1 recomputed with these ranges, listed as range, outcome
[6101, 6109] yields 6.7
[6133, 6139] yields 6.97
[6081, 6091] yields 6.74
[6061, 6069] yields 6.9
